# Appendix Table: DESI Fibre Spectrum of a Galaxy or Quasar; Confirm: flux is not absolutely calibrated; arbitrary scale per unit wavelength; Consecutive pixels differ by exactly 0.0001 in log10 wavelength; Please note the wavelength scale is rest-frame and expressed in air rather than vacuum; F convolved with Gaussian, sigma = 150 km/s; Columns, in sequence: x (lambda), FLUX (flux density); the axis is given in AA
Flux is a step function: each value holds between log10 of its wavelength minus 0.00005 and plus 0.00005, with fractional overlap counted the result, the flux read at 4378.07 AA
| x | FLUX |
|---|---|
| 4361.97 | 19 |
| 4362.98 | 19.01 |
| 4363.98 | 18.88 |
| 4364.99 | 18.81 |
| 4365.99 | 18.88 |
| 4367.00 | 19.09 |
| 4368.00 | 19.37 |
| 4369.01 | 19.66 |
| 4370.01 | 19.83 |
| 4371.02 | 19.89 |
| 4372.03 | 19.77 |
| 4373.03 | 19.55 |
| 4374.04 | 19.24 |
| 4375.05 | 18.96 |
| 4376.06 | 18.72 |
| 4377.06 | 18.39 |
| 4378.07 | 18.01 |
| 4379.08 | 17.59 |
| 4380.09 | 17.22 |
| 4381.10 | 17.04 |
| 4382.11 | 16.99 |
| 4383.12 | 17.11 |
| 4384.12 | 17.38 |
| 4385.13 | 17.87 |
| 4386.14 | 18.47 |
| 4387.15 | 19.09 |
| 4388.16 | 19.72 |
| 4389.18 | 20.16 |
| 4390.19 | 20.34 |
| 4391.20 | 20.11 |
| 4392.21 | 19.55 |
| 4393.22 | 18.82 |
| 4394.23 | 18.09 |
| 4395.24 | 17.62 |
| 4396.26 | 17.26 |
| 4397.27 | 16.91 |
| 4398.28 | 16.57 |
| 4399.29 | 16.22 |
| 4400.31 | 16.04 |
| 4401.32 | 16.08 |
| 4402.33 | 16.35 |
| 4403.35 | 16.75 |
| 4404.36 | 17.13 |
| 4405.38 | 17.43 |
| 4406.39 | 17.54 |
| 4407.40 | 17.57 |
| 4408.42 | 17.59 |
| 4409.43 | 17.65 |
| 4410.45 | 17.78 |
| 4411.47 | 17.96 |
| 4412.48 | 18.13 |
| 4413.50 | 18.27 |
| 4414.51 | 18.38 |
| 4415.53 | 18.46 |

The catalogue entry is 18.01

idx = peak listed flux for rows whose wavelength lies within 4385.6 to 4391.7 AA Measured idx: 20.34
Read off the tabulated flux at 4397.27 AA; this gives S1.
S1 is 16.91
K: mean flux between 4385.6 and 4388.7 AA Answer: 19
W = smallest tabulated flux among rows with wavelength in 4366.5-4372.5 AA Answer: 19.09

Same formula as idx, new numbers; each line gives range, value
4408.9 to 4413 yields 18.13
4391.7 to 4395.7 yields 19.55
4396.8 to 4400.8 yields 16.91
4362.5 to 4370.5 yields 19.83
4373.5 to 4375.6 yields 19.24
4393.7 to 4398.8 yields 18.09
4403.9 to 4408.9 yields 17.59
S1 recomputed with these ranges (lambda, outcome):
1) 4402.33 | 16.35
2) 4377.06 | 18.39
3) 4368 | 19.37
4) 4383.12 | 17.11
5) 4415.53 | 18.46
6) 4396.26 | 17.26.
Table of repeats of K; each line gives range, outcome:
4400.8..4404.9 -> 16.6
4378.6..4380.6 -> 17.4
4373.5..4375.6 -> 19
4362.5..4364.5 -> 18.9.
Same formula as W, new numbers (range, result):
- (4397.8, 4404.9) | 16.04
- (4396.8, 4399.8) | 16.22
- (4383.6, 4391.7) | 17.38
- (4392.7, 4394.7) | 18.09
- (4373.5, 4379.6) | 17.59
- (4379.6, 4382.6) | 16.99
